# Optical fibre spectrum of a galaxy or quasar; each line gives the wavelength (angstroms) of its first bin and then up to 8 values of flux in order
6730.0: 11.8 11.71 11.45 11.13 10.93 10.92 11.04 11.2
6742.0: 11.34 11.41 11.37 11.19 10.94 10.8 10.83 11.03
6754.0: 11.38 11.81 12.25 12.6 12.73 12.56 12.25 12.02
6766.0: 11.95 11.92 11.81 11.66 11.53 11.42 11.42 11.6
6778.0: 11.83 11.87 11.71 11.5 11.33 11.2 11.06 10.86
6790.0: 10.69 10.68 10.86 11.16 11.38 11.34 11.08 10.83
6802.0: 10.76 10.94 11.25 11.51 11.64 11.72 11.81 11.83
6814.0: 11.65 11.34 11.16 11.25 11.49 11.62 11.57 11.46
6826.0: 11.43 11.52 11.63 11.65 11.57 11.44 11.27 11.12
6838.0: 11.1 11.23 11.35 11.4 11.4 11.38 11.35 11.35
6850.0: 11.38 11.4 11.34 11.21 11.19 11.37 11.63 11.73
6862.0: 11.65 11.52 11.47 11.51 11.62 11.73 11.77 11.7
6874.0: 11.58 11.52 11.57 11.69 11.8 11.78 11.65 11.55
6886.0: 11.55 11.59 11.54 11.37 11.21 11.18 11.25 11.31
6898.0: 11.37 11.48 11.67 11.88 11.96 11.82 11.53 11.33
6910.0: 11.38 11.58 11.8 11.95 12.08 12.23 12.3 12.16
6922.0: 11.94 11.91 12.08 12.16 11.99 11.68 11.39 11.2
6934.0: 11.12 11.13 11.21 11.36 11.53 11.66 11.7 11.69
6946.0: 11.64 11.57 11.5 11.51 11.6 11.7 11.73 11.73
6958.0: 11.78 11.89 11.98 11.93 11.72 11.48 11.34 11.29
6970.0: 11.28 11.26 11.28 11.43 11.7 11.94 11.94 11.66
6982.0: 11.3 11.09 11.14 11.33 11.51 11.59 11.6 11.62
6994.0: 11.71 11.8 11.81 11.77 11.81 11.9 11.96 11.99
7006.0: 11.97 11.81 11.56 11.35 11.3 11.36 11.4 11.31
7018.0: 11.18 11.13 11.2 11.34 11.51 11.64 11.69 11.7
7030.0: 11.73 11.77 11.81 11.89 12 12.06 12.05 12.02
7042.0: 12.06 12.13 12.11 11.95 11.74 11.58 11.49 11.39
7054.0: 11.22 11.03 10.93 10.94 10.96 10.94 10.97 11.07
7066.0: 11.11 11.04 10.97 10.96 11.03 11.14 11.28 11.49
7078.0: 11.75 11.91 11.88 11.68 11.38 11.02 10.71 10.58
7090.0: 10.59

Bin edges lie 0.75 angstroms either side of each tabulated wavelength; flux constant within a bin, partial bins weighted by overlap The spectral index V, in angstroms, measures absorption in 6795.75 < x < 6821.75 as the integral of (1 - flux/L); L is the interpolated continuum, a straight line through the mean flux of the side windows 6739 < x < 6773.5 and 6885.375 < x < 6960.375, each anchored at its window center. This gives 0.6 angstroms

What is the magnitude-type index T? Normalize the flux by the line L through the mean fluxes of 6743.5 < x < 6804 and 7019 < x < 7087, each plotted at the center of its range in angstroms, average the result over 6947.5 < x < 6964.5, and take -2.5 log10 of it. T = -0.024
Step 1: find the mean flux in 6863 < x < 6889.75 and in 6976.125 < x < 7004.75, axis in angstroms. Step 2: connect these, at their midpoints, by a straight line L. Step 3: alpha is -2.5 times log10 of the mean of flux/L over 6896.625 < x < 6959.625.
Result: 0.00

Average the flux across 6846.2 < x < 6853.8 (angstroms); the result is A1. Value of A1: 11.4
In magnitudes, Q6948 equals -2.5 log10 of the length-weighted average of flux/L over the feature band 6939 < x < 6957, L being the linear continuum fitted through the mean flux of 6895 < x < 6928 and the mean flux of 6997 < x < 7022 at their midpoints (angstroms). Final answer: 0.01 mag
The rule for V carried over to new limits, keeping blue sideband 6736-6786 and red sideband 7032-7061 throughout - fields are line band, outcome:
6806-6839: 0.3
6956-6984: 0.1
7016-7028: 0.3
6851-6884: 0.1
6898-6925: -0.5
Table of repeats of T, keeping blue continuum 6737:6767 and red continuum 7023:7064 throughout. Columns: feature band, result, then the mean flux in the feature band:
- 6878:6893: 0.003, 11.6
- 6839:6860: 0.022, 11.4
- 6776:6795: 0.032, 11.3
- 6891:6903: 0.018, 11.4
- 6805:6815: -0.006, 11.7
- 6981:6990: 0.025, 11.3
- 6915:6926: -0.046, 12.1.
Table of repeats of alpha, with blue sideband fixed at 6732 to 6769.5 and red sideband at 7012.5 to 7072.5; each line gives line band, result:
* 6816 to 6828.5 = 0.01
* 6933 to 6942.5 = 0.01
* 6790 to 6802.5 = 0.05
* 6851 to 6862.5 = 0.01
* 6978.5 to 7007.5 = -0.02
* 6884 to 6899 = 0.01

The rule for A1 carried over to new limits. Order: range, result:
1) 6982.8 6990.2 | 11.3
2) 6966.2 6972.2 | 11.3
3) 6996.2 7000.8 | 11.8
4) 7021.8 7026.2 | 11.5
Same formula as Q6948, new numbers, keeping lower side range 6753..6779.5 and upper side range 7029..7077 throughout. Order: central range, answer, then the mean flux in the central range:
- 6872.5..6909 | 0.02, 11.6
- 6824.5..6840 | 0.04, 11.4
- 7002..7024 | 0.00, 11.5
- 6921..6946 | 0.00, 11.6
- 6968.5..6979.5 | 0.01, 11.5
